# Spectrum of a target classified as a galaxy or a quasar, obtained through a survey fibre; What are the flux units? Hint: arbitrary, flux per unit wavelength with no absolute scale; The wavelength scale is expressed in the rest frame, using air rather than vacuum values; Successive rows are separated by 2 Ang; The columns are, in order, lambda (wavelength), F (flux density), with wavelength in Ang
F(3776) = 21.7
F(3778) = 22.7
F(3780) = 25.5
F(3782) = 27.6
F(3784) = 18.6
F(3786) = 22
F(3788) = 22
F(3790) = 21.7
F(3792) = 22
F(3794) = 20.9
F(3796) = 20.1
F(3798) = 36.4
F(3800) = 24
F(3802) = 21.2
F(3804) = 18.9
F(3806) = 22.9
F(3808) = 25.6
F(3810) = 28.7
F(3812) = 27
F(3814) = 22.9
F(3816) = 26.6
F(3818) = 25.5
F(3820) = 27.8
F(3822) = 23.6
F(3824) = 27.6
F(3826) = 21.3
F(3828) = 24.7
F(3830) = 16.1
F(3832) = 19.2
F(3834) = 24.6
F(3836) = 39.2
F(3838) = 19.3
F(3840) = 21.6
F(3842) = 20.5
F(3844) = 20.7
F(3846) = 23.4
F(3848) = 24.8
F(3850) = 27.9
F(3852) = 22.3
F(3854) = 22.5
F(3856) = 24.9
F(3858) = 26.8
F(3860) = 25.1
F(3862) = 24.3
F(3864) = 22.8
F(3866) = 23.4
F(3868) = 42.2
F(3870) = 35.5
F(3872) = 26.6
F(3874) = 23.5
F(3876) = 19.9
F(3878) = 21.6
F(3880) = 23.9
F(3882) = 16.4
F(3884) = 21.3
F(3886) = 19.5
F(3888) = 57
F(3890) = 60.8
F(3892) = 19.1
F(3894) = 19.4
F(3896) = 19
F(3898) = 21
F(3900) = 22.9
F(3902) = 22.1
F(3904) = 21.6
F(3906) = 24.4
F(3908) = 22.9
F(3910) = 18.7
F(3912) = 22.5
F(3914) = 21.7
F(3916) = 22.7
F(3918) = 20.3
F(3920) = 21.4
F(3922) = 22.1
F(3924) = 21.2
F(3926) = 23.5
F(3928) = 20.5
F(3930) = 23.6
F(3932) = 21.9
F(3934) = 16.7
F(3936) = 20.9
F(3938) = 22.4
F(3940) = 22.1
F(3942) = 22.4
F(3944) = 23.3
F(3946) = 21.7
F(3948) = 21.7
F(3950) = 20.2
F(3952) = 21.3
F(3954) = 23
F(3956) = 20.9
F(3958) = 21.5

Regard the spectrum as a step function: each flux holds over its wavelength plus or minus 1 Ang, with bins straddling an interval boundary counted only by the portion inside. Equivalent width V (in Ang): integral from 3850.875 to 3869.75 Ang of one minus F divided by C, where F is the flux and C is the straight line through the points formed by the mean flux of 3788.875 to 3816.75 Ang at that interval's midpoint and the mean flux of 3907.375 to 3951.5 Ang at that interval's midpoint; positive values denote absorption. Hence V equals -2.84 Ang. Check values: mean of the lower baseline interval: 24.2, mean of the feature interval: 26.4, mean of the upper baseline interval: 21.5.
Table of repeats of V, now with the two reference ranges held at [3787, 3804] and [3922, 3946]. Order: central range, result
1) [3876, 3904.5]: -4.9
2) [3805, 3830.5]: -2.0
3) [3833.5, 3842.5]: -1.0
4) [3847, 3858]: -1.0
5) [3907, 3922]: 0.3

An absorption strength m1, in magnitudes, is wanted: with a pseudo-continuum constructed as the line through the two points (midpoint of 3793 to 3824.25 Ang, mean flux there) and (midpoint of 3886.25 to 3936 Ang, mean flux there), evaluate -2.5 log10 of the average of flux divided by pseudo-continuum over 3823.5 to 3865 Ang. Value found 0.04 mag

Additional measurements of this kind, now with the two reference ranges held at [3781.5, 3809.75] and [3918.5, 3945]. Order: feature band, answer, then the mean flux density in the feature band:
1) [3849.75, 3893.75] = -0.225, 27.5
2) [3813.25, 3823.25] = -0.110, 25.4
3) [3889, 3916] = -0.105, 24.3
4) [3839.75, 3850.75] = -0.024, 23.1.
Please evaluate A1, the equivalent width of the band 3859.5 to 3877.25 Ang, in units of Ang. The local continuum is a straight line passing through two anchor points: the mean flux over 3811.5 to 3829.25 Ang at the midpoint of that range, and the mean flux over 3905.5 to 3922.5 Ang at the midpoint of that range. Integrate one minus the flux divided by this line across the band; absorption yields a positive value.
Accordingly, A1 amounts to -2.8 Ang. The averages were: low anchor 25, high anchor 21.8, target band 27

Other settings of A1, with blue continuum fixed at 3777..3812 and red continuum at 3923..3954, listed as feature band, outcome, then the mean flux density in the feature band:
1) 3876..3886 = 0.8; 20.6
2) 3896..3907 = 0.0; 22.1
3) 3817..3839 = -1.2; 24.4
